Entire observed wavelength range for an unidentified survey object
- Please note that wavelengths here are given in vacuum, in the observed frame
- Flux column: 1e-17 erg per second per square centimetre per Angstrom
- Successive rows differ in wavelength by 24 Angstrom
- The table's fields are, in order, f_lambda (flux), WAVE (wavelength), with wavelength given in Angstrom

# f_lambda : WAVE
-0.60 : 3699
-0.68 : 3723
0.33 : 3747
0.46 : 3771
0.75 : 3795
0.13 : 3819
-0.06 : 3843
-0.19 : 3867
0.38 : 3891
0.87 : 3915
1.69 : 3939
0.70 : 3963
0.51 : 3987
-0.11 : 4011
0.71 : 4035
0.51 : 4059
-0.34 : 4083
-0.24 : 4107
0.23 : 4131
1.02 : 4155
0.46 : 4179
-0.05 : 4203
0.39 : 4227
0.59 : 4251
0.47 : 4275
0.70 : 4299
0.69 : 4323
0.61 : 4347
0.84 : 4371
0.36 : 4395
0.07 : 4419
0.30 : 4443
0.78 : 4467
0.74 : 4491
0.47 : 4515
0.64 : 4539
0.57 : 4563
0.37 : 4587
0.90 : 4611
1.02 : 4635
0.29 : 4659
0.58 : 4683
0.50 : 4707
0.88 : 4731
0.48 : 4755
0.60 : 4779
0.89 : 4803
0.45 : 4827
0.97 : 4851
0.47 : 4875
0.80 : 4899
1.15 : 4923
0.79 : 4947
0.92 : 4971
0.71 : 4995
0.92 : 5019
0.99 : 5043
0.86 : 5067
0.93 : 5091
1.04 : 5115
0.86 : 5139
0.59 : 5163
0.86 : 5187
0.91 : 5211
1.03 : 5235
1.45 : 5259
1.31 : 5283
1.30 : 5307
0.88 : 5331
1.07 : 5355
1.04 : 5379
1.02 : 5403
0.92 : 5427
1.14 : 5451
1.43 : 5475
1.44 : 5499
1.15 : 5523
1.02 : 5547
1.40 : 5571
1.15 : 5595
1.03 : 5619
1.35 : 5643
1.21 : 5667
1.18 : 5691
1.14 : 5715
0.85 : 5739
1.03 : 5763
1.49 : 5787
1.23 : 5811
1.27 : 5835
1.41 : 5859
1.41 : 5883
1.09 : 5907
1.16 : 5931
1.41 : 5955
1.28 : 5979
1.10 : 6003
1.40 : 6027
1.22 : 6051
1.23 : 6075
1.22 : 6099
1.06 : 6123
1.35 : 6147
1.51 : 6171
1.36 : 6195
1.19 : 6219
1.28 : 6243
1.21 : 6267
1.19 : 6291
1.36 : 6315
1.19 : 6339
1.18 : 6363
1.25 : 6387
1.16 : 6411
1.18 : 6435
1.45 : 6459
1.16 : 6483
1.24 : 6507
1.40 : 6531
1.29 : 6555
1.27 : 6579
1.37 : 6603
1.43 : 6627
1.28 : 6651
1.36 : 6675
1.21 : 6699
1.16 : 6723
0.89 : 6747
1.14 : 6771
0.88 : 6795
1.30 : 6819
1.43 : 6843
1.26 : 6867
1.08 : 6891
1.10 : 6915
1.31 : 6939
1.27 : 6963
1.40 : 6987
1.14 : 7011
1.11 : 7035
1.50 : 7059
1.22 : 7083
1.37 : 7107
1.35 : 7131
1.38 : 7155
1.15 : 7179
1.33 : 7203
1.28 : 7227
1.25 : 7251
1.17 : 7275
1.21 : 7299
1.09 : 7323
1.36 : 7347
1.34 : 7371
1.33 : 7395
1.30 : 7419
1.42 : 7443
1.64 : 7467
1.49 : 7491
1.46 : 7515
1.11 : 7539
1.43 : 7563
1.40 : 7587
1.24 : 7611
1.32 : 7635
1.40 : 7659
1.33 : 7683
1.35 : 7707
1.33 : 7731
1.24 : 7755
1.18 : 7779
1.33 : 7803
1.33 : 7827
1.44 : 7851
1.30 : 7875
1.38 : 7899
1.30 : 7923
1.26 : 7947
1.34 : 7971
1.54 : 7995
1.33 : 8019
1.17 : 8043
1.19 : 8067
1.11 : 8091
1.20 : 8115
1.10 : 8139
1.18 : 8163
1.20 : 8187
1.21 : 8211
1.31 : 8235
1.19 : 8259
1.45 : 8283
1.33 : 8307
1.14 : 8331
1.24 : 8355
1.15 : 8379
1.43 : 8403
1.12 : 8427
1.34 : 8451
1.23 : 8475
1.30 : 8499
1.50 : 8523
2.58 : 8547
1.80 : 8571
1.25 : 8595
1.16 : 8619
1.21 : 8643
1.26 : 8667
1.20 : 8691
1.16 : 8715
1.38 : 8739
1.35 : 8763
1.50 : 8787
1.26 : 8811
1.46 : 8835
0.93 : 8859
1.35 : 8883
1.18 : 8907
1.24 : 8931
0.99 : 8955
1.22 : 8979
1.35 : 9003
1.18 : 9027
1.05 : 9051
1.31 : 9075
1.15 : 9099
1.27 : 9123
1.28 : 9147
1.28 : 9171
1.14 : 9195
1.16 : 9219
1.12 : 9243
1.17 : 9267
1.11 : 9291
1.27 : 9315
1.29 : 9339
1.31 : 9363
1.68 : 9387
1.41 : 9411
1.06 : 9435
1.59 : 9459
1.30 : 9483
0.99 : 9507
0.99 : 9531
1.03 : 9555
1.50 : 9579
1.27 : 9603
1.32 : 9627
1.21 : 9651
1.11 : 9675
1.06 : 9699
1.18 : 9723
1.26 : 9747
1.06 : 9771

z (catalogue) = 0.30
